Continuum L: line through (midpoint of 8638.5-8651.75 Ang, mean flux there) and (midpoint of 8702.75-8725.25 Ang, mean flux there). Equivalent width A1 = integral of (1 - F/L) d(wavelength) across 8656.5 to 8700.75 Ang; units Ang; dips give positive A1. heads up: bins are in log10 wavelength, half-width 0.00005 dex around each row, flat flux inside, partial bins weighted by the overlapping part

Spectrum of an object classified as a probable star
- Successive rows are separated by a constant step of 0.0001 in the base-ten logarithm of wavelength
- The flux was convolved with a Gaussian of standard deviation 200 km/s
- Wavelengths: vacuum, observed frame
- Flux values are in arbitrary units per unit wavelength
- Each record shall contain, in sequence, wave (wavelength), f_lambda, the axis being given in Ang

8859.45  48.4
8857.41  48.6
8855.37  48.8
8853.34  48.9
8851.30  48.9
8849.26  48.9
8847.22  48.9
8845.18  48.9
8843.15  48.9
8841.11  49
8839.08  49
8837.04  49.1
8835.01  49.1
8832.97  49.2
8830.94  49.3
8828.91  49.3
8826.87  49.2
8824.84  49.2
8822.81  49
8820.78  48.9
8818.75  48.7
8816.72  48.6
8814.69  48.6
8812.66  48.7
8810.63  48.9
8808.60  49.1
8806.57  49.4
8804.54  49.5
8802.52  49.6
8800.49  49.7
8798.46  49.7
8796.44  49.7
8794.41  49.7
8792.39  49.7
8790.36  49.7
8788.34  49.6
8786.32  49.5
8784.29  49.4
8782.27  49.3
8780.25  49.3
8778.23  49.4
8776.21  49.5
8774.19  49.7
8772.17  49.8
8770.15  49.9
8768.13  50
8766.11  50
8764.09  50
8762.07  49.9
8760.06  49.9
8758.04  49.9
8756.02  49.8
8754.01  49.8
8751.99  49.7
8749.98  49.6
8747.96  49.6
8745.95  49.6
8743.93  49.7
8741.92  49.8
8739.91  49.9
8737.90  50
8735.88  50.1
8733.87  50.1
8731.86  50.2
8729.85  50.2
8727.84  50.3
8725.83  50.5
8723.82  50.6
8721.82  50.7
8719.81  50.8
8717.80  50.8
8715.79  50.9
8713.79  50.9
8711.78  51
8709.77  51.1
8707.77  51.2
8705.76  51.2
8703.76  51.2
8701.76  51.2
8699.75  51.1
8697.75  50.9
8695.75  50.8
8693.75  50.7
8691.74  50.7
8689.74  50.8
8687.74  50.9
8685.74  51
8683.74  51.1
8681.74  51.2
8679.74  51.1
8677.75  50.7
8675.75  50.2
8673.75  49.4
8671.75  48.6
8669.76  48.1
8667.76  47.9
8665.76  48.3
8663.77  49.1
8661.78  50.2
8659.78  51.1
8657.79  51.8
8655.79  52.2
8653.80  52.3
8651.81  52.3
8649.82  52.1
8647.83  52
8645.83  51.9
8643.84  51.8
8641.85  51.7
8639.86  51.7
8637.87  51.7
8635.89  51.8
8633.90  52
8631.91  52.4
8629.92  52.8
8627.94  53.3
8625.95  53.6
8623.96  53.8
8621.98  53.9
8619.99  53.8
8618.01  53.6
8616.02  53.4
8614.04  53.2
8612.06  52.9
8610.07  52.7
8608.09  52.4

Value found 0.99 Ang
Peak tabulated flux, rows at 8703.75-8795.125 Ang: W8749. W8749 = 51.2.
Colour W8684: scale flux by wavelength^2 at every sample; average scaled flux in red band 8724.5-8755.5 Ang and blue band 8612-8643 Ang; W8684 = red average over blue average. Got 1.0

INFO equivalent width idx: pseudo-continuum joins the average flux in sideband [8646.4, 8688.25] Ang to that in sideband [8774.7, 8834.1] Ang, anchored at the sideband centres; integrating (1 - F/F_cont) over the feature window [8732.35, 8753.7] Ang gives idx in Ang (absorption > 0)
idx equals 0.02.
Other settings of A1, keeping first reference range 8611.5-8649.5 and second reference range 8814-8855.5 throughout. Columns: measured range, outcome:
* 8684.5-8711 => 0.2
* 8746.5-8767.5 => 0.2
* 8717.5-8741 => 0.3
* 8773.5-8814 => 0.2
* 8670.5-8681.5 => 0.4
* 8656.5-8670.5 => 0.7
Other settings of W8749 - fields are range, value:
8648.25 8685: 52.3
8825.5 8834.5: 49.3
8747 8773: 50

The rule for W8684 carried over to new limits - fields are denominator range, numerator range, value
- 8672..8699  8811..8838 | 1.00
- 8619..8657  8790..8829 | 0.98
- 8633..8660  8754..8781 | 0.99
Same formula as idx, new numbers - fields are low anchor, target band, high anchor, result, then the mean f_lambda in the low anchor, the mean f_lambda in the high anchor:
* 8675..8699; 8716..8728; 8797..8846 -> -0.1 Ang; 50.9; 49.1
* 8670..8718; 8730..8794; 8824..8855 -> 0.2 Ang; 50.7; 49.1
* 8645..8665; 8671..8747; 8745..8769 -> 0.0 Ang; 51.5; 49.8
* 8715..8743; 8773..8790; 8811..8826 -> 0.0 Ang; 50.3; 48.8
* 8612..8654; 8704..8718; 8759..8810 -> 0.0 Ang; 52.6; 49.6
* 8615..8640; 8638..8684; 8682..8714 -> 1.1 Ang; 53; 51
